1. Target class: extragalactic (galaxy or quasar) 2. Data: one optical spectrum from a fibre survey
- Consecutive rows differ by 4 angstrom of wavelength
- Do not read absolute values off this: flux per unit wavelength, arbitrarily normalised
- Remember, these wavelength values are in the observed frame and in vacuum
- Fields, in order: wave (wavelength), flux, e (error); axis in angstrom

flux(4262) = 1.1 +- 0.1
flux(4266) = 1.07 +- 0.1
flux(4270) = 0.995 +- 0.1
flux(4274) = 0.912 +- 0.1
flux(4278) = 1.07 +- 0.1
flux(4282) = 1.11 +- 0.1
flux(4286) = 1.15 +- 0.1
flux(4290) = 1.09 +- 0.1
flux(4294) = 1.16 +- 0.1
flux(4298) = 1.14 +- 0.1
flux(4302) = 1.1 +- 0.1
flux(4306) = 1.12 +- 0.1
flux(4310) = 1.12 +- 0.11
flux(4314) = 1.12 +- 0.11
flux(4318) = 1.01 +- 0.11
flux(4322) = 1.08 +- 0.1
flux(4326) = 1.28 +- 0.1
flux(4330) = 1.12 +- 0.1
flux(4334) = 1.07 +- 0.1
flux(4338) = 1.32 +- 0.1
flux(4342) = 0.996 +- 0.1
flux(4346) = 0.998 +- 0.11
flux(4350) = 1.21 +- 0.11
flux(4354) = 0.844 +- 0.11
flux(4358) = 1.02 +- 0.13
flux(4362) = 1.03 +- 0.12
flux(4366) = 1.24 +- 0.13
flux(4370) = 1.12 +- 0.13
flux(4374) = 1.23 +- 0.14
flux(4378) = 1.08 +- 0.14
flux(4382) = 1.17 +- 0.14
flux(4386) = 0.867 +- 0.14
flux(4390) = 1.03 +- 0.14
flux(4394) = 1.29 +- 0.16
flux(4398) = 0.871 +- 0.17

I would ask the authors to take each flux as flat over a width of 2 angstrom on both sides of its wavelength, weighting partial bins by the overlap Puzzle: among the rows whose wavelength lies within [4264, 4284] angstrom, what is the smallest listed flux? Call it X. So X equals 0.912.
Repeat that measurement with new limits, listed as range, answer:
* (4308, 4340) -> 1.01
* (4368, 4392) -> 0.867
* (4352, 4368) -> 0.844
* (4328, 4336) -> 1.07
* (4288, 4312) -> 1.09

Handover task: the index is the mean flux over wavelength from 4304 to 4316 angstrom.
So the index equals 1.12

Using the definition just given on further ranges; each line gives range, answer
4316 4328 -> 1.12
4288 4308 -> 1.12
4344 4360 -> 1.02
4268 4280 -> 0.992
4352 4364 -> 0.965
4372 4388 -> 1.09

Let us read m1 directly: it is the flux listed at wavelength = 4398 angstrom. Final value 0.871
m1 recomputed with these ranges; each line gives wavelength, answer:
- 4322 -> 1.08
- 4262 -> 1.1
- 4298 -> 1.14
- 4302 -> 1.1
